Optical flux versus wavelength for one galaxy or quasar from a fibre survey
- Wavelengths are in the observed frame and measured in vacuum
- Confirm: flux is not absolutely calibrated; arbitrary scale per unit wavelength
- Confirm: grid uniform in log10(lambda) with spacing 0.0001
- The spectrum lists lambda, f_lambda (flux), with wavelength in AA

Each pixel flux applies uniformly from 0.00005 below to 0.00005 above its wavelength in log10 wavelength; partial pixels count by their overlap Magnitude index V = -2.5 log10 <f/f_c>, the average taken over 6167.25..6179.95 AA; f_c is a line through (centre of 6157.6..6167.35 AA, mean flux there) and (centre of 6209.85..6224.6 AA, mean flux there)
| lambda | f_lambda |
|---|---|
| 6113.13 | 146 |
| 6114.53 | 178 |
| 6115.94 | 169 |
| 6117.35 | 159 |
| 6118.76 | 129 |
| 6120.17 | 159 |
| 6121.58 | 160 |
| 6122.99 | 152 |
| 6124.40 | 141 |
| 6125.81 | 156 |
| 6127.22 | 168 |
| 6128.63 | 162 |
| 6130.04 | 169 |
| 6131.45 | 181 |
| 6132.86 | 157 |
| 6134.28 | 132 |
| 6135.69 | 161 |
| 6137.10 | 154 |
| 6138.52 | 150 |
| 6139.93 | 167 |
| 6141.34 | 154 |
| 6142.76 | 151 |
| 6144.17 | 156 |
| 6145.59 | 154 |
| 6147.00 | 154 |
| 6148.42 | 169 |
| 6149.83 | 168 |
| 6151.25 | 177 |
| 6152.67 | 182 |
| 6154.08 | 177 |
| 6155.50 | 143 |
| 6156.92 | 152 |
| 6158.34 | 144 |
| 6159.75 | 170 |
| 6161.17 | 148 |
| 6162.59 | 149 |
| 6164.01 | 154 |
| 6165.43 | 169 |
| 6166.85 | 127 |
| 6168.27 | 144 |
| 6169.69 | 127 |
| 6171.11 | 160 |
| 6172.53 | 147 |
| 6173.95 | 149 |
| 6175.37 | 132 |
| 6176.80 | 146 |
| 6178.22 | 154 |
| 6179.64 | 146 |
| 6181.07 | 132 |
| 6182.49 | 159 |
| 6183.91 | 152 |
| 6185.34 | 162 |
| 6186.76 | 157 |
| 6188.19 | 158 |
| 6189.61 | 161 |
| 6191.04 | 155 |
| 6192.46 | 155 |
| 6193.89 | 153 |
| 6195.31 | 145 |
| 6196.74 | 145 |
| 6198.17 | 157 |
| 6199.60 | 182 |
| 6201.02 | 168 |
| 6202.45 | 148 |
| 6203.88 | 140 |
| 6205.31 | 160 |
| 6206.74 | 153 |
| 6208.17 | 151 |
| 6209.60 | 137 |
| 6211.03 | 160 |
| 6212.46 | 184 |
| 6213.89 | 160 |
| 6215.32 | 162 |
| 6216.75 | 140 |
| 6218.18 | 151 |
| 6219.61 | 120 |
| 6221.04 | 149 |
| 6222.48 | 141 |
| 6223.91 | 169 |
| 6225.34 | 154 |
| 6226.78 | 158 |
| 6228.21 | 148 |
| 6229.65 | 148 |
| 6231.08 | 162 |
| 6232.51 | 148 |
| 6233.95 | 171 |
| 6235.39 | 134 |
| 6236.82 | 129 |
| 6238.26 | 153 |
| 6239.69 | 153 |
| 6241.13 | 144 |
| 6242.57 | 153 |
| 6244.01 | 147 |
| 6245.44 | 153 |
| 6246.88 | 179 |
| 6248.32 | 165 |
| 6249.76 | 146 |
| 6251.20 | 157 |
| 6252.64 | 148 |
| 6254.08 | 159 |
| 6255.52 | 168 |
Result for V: 0.06 mag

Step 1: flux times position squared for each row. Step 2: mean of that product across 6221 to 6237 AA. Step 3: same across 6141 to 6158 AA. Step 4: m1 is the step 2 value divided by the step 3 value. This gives 0.97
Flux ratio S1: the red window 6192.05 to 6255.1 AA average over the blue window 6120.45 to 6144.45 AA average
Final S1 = 0.97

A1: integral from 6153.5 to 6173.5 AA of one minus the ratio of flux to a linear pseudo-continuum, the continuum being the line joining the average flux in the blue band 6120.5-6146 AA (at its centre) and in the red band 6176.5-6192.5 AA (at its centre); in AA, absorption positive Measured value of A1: 0.5 AA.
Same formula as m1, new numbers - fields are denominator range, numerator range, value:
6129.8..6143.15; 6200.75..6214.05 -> 1.01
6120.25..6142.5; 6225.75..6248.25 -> 1.00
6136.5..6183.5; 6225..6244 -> 1.00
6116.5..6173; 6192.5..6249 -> 1.01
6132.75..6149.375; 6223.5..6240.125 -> 1.01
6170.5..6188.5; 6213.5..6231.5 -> 1.02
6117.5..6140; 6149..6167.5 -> 1.03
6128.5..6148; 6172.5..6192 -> 0.97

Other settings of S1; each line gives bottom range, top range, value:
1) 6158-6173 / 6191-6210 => 1.03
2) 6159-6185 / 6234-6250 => 1.02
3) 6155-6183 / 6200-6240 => 1.03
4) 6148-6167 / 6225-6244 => 0.94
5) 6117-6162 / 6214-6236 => 0.95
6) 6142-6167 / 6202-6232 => 0.96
